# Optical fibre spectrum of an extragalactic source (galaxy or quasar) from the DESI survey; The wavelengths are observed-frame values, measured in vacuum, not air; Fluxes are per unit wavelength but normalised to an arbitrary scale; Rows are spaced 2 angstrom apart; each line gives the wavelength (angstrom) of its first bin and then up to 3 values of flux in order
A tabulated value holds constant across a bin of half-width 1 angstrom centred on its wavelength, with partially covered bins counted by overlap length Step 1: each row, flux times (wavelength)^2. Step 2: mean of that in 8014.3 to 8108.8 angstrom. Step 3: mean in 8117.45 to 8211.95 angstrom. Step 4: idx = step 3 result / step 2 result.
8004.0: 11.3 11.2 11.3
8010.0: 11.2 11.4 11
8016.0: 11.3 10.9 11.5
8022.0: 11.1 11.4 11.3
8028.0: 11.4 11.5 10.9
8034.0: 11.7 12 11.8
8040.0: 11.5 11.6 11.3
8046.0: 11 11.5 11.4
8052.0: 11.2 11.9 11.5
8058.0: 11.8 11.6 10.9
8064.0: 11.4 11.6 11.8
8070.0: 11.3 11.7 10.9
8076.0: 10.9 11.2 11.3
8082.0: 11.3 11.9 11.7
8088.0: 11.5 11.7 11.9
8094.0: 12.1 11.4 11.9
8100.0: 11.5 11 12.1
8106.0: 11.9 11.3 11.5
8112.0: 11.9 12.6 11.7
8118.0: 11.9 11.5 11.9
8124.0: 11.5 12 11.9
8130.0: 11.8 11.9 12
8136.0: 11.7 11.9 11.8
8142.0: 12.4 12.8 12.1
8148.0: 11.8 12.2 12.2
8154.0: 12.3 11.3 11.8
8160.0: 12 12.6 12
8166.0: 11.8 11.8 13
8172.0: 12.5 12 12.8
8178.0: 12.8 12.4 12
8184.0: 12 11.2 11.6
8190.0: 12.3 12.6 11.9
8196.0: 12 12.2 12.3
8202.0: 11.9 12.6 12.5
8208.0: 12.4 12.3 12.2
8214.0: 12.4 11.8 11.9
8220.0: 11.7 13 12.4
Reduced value 1.08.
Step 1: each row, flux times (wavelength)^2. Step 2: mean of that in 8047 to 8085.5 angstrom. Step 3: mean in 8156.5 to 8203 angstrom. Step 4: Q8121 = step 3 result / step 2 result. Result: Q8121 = 1.1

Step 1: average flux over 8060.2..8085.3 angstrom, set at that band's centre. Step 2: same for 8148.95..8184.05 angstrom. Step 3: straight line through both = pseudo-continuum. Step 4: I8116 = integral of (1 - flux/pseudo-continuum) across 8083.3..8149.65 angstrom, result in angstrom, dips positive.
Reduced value -0.5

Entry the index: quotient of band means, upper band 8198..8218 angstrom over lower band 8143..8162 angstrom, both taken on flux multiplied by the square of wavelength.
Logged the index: 1.0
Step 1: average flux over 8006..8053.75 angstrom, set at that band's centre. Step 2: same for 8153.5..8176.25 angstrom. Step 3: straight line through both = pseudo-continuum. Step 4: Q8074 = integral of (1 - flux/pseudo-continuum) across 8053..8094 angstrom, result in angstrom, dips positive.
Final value 0.4 angstrom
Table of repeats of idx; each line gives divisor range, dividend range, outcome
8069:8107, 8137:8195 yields 1.07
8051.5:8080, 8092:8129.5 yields 1.04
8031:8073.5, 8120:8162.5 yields 1.07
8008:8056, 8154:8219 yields 1.11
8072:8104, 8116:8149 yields 1.05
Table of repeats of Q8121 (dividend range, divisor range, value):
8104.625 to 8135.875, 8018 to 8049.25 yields 1.06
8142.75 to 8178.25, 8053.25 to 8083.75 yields 1.09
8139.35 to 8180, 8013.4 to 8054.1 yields 1.11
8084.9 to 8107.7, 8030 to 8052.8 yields 1.03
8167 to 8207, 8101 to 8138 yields 1.05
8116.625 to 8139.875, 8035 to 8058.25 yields 1.05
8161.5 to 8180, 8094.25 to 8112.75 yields 1.08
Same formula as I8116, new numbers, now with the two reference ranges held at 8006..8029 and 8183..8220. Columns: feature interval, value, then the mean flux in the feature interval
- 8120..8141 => -0.1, 11.8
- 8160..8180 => -0.7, 12.3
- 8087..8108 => -0.1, 11.7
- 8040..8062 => -0.1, 11.5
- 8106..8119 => -0.1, 11.8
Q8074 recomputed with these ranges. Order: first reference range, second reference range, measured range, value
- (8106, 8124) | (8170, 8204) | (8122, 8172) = -0.29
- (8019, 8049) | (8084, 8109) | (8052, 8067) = 0.03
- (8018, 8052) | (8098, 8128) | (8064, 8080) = 0.31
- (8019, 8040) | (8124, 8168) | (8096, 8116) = 0.15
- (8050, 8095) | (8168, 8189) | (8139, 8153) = -0.23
